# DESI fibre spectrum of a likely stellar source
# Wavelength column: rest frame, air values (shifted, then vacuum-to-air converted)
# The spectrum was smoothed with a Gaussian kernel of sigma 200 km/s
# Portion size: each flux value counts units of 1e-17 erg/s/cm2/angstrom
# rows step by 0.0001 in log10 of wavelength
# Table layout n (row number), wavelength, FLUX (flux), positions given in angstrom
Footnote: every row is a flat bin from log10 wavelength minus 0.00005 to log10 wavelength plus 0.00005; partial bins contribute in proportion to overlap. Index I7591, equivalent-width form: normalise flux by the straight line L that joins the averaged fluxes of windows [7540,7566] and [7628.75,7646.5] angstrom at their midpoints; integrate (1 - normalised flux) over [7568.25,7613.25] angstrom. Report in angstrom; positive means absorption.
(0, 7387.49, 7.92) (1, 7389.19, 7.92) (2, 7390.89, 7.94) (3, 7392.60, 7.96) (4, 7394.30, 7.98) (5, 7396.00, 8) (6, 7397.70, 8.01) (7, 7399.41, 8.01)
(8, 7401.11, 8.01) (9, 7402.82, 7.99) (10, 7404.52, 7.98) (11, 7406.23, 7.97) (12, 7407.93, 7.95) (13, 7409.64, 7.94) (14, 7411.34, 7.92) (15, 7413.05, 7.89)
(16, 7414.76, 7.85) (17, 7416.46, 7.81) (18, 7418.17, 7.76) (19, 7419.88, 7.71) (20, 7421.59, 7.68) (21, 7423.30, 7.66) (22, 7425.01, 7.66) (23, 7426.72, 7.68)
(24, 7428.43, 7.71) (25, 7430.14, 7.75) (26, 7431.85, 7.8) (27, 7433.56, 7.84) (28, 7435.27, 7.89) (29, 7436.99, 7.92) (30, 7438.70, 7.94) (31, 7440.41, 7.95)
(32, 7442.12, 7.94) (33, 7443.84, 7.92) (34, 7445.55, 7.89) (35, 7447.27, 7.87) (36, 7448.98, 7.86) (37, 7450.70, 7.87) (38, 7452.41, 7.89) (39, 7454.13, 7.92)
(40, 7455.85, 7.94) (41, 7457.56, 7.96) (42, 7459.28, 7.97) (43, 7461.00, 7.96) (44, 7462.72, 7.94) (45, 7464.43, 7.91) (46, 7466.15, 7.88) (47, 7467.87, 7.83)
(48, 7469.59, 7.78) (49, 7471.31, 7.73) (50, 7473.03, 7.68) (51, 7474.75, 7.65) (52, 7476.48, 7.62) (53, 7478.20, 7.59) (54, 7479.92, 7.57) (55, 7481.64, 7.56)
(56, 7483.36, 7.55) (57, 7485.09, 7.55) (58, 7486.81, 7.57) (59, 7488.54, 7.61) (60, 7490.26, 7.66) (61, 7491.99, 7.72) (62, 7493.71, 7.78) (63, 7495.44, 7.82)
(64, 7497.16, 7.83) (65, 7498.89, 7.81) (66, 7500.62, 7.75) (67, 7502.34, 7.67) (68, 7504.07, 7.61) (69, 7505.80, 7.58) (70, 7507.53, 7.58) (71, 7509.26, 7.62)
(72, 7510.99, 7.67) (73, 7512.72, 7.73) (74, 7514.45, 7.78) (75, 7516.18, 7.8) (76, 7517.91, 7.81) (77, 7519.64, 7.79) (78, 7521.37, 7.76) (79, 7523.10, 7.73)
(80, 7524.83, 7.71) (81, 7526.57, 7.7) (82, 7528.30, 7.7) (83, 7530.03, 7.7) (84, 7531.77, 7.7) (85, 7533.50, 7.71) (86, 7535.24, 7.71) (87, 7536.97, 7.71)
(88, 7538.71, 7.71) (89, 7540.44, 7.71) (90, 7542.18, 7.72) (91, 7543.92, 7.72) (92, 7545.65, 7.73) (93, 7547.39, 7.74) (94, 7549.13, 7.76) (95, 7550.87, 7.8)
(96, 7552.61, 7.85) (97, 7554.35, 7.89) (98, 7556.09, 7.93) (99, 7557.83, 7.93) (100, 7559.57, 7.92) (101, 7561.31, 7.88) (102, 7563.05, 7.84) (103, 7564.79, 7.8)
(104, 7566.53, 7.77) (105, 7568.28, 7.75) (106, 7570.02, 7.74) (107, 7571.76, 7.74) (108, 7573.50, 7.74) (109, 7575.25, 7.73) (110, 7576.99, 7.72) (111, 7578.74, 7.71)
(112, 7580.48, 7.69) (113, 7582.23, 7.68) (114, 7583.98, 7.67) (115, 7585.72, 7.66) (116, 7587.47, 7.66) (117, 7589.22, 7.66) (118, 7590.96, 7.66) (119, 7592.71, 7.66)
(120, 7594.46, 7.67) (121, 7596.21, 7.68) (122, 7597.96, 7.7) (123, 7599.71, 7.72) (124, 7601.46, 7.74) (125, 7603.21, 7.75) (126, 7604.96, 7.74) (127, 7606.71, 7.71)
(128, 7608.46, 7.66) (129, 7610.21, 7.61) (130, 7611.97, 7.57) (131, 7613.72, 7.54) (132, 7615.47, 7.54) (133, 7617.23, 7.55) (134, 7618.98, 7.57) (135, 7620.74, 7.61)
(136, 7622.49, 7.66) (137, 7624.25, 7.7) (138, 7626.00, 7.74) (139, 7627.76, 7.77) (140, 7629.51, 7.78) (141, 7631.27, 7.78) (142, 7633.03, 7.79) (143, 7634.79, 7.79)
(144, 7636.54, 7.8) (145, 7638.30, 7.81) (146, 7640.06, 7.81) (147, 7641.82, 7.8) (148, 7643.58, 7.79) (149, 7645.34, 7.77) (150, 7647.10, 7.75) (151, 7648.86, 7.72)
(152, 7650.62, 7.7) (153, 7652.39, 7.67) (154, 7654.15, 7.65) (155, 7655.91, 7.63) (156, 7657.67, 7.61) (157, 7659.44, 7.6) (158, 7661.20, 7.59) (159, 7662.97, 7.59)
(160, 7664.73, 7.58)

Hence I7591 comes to 0.7 angstrom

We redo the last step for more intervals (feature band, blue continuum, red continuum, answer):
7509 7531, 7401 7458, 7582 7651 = 0.1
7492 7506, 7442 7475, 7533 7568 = 0.2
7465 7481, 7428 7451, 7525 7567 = 0.3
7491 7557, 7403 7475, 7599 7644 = 0.4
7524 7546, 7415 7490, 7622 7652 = 0.2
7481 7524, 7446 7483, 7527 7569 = 0.5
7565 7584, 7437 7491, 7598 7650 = 0.0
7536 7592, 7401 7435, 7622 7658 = 0.1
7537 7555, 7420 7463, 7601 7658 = 0.0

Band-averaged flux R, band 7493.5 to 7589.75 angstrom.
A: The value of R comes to 7.74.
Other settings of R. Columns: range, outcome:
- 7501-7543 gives 7.71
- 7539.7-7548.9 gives 7.72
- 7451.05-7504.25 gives 7.76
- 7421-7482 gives 7.81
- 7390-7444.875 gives 7.88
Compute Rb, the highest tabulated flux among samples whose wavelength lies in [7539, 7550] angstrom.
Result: 7.76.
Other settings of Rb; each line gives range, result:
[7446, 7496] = 7.97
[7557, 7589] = 7.93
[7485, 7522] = 7.83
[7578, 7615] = 7.75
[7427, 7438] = 7.92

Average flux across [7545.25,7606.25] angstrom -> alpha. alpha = 7.75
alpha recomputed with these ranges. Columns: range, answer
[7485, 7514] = 7.68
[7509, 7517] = 7.73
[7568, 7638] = 7.69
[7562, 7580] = 7.76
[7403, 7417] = 7.92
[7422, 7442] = 7.8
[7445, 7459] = 7.9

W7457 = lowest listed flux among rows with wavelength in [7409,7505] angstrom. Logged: 7.55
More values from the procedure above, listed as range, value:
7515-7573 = 7.7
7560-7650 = 7.54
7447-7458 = 7.86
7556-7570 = 7.75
